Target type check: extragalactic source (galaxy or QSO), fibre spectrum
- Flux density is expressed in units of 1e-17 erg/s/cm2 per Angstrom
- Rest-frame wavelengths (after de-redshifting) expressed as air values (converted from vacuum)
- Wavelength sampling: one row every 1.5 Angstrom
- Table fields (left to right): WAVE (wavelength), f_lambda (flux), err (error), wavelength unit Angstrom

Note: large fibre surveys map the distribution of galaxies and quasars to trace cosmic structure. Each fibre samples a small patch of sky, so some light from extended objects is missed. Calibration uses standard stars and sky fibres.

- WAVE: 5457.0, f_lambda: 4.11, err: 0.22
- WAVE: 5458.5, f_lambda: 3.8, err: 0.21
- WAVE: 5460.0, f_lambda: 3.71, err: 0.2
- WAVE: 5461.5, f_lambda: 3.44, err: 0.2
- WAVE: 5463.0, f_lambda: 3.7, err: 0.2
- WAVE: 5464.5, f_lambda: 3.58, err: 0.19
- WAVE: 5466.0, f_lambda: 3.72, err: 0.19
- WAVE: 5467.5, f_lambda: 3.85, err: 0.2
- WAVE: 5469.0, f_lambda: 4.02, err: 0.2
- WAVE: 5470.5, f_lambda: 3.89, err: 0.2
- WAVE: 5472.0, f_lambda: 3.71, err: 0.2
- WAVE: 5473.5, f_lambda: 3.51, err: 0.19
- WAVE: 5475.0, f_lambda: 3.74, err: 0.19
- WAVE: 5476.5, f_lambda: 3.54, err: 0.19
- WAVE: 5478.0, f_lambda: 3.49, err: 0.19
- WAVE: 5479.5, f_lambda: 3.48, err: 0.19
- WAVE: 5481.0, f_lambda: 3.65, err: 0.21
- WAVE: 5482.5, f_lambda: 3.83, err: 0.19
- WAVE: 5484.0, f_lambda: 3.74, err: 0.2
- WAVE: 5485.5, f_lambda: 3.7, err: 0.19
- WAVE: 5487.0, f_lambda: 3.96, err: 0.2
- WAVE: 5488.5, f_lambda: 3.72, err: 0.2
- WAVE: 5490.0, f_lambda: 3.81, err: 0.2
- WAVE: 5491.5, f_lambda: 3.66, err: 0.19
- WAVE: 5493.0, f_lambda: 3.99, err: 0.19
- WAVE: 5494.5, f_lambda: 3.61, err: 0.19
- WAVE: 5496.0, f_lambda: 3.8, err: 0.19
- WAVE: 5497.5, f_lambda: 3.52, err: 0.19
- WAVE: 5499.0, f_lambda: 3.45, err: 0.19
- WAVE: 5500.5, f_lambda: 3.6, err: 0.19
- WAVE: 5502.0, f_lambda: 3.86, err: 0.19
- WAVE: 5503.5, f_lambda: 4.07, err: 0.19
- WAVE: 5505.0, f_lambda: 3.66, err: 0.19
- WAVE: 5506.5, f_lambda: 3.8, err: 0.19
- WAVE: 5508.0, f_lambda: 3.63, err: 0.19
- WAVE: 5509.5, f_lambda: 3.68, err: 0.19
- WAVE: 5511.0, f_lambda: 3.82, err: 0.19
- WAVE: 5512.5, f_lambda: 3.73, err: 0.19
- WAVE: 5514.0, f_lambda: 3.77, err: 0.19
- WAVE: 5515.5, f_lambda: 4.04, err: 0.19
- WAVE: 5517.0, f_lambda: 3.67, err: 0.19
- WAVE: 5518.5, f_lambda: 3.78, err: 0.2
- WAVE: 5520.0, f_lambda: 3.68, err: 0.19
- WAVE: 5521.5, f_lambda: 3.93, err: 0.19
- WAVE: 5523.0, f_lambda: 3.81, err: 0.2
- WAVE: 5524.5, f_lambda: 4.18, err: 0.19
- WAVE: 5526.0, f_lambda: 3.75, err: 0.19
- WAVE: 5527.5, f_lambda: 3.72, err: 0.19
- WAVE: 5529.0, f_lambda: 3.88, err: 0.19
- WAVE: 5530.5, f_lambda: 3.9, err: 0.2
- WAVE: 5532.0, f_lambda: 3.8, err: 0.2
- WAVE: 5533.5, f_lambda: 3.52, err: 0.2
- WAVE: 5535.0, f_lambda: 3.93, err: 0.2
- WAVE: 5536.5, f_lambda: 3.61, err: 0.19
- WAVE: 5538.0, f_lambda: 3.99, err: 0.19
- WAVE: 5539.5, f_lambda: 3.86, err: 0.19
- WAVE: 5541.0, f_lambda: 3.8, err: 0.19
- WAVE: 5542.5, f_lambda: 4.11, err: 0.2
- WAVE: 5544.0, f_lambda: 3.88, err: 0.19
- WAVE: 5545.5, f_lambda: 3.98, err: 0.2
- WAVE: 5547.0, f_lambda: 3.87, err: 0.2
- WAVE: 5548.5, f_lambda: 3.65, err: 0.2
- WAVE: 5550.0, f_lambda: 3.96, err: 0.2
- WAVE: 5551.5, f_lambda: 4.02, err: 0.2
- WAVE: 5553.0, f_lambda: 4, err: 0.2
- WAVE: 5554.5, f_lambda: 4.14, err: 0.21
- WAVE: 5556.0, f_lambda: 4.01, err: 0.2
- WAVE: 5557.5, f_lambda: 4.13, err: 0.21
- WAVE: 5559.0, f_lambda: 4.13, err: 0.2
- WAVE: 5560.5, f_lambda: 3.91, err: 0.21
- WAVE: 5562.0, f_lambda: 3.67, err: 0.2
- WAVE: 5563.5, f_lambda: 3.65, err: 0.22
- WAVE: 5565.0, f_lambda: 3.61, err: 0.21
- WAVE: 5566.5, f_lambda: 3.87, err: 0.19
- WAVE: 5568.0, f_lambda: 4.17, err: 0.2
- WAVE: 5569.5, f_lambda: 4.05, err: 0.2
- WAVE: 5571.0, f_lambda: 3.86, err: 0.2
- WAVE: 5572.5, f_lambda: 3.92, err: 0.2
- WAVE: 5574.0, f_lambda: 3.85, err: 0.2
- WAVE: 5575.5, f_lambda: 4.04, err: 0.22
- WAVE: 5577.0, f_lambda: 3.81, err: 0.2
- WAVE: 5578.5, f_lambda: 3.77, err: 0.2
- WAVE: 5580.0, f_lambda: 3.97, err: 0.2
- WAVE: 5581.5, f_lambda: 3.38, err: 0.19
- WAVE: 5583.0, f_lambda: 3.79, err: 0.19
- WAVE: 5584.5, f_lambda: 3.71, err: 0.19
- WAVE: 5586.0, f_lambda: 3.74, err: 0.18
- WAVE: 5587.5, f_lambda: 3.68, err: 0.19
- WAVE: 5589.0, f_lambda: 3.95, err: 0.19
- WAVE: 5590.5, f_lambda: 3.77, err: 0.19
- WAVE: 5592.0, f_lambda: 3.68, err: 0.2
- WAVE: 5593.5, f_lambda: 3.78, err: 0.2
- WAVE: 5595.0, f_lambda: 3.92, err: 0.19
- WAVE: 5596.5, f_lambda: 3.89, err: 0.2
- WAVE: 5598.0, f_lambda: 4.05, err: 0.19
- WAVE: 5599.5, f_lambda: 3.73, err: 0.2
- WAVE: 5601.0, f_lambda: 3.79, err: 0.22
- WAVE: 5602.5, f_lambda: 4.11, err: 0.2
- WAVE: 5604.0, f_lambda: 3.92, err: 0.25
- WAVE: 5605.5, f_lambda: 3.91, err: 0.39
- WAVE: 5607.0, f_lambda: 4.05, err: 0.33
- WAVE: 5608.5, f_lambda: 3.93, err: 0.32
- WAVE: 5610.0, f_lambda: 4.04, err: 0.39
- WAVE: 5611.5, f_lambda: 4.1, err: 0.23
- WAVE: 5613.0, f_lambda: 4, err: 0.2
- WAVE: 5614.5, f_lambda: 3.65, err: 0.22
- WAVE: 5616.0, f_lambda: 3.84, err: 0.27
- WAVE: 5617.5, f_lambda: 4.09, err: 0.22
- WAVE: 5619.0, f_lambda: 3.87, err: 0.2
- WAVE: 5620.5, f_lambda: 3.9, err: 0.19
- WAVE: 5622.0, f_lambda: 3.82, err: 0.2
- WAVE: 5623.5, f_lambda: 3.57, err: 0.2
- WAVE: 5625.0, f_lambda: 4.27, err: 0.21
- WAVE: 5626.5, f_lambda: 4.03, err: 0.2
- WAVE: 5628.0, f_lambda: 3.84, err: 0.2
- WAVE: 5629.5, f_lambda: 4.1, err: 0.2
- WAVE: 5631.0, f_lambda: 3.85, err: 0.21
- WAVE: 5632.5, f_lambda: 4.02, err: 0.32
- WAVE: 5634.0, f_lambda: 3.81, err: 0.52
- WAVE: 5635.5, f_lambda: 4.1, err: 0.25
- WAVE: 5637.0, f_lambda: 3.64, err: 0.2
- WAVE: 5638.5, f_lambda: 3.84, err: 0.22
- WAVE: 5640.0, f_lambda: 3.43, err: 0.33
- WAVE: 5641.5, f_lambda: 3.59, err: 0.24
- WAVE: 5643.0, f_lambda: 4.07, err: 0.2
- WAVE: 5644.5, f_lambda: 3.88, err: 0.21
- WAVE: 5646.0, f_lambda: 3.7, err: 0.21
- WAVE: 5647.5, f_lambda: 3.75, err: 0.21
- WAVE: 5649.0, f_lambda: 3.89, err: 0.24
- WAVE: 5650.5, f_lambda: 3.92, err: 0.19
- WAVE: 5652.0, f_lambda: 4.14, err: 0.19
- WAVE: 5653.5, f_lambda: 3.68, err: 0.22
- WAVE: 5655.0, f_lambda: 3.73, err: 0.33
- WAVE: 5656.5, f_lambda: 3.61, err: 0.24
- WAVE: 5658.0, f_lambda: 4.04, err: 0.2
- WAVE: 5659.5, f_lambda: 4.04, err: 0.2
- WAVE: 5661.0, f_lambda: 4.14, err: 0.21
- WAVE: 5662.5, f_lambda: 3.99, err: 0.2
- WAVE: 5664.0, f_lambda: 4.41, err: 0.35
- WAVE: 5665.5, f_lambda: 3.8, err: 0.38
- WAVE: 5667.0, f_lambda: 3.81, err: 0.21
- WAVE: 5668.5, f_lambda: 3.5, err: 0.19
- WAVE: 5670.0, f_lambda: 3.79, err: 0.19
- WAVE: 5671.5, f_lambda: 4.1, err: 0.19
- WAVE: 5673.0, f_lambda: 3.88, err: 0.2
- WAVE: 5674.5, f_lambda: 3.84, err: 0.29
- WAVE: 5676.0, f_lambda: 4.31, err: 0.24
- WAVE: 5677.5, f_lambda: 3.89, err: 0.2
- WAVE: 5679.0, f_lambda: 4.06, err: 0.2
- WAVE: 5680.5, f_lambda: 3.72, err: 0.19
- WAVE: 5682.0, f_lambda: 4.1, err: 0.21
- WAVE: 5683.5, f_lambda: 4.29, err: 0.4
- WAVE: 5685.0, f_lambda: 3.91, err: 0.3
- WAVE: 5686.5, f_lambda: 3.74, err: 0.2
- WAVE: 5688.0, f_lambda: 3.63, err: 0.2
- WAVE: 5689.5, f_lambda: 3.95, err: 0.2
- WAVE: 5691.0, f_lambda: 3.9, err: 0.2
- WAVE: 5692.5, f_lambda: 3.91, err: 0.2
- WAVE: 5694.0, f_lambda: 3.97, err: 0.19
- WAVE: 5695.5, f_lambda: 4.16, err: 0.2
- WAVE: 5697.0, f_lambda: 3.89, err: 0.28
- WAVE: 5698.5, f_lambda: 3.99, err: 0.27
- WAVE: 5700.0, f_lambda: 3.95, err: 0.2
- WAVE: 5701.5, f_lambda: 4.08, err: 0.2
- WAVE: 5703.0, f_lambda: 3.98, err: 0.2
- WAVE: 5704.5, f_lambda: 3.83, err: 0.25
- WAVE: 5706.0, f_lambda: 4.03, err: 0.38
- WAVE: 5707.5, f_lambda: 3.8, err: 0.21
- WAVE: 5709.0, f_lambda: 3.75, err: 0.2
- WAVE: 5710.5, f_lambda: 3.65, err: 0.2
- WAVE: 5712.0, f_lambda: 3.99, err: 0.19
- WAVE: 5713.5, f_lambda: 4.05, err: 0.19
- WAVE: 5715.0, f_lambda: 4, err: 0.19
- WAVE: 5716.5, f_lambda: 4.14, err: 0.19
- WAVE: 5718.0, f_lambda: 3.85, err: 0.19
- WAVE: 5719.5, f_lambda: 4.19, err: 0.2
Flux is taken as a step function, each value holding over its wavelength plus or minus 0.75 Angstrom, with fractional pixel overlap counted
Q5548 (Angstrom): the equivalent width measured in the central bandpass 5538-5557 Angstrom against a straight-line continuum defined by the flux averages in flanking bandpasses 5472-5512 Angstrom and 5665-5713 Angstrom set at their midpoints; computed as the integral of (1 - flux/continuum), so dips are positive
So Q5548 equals -0.9 Angstrom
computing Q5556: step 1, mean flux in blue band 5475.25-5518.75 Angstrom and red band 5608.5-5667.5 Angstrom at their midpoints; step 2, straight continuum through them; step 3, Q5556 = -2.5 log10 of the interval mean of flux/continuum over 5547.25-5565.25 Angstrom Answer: -0.03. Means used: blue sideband 3.73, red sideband 3.9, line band 3.91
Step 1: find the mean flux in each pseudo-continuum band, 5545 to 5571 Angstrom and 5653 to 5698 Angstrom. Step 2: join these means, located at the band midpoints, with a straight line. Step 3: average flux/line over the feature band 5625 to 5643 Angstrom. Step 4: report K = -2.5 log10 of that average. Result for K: 0.02 mag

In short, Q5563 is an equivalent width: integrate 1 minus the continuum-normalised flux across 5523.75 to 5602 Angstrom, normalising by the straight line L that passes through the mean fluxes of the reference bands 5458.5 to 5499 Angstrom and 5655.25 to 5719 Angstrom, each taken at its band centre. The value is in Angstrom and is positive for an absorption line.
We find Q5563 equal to -1.3 Angstrom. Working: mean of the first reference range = 3.7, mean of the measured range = 3.86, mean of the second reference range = 3.94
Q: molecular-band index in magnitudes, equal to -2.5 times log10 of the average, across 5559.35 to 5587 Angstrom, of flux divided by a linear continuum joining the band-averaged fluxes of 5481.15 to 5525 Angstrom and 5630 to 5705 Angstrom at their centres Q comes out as 0.00 mag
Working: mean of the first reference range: 3.77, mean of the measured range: 3.82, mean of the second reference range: 3.91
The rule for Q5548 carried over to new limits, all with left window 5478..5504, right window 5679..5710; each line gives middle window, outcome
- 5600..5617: -0.4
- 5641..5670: 0.1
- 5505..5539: -0.4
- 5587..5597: 0.0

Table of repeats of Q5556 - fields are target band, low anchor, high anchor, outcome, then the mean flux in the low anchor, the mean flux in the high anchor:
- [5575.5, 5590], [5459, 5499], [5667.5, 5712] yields 0.011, 3.7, 3.92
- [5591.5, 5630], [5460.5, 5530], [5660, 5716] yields -0.016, 3.74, 3.94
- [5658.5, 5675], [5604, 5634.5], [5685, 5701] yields -0.005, 3.94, 3.91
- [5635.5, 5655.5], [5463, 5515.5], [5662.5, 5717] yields 0.026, 3.73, 3.94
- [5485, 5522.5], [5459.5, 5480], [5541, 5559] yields 0.012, 3.67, 3.98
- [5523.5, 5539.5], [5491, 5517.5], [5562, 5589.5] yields -0.016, 3.74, 3.82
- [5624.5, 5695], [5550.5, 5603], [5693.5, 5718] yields 0.005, 3.87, 3.95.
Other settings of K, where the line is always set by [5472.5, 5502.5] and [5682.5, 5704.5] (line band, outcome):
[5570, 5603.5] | -0.005 mag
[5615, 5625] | -0.006 mag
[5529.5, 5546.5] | -0.030 mag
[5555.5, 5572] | -0.037 mag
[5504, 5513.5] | -0.006 mag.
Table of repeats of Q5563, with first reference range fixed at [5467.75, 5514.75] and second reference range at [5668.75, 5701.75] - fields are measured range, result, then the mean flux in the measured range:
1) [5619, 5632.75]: -0.16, 3.93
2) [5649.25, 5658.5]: 0.15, 3.85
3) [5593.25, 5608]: -0.26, 3.92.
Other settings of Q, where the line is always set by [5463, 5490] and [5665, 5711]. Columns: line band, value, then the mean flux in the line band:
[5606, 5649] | -0.008 mag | 3.89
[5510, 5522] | -0.013 mag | 3.8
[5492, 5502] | 0.017 mag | 3.68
